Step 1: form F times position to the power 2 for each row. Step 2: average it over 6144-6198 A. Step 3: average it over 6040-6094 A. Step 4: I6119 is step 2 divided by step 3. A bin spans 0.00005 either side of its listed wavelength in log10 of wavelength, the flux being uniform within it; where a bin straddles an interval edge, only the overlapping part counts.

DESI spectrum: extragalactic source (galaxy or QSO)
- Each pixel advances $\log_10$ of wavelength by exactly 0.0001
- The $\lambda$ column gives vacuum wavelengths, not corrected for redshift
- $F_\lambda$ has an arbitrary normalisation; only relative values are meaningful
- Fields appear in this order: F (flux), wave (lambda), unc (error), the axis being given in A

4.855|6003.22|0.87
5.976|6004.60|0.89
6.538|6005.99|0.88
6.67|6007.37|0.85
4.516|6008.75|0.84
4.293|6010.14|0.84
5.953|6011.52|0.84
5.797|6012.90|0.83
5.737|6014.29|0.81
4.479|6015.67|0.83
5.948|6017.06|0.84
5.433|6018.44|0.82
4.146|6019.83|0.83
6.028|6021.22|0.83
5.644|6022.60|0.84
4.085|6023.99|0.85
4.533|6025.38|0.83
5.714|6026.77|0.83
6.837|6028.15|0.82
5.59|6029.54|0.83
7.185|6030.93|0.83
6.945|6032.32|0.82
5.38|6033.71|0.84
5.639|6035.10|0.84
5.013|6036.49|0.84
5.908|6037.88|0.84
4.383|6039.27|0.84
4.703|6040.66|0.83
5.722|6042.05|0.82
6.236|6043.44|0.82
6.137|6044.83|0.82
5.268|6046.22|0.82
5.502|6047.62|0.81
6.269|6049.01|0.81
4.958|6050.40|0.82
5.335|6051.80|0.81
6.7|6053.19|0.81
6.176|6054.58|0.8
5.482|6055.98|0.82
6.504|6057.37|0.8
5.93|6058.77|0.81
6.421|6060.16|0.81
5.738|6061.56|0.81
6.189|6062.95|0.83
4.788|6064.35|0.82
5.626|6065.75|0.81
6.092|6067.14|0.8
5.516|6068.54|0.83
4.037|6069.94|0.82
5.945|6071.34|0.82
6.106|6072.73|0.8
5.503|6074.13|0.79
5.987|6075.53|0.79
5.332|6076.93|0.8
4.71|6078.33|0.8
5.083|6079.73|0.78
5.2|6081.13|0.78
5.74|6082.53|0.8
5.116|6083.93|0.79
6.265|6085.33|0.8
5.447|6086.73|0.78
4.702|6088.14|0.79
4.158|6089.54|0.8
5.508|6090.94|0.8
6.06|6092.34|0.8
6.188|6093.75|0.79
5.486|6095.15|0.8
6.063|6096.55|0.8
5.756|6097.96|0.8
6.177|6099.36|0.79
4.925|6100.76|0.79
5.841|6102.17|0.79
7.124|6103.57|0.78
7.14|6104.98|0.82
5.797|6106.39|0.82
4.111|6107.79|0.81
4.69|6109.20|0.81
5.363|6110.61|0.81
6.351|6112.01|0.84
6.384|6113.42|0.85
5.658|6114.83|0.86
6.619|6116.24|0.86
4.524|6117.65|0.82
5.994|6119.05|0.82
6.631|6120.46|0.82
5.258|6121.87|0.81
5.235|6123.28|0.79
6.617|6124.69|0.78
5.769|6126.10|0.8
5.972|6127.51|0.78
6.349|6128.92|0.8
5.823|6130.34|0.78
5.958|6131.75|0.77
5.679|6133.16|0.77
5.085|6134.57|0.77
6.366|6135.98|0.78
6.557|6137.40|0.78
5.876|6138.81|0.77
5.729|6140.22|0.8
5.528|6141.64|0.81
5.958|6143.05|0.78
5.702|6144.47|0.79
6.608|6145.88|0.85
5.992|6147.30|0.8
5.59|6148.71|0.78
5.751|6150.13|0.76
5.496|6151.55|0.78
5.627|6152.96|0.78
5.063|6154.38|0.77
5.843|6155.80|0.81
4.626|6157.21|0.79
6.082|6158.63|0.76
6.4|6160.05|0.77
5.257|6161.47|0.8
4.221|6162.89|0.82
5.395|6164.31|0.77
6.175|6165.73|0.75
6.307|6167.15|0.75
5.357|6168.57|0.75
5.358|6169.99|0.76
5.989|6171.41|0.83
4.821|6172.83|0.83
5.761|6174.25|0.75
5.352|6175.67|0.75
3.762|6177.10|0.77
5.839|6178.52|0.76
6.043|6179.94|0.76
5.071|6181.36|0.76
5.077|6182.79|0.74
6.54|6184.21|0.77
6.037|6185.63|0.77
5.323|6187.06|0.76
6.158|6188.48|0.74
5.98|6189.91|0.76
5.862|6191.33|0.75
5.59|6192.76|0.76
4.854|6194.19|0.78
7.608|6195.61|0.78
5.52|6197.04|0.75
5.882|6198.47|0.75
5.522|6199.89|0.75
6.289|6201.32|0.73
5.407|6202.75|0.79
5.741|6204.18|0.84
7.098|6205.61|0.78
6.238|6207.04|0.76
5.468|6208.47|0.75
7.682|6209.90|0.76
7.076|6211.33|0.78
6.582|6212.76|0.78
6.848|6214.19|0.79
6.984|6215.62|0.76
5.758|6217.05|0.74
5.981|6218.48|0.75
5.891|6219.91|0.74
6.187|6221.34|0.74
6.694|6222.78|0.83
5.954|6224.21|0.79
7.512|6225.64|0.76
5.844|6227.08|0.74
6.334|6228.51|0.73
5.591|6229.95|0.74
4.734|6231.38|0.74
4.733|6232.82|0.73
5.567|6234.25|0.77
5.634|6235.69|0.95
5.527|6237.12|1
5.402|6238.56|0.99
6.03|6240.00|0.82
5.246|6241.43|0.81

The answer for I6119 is 1.04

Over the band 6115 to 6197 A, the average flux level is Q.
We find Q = 5.72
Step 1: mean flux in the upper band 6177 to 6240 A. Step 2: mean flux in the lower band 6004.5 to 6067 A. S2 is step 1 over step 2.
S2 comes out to 1.1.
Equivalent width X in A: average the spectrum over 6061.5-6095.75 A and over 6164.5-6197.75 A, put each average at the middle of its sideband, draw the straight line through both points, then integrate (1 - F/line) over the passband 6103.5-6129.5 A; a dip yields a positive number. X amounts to -1.4 A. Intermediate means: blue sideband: 5.46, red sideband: 5.67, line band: 5.84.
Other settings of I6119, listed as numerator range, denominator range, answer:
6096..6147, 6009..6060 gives 1.08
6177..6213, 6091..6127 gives 1.05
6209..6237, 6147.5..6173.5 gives 1.14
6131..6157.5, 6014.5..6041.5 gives 1.10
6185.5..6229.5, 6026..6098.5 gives 1.15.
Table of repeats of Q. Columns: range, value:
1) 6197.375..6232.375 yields 6.2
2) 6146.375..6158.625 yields 5.55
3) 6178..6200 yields 5.82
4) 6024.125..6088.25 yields 5.64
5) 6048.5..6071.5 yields 5.74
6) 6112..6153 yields 5.89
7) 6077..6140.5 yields 5.71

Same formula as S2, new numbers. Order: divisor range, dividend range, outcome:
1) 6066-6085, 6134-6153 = 1.08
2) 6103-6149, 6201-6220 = 1.08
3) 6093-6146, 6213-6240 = 1.02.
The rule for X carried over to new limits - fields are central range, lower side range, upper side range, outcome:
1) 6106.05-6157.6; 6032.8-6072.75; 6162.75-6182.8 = -2.4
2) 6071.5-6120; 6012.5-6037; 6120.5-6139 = 1.4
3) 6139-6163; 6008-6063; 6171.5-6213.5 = 0.6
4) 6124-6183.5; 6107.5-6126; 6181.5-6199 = 1.0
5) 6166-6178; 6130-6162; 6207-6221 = 1.3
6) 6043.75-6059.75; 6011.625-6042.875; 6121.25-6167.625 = -0.9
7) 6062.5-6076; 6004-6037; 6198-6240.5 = 0.3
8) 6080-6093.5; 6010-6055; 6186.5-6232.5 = 0.9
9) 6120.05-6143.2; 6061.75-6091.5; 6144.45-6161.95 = -1.2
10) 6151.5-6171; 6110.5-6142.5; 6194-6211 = 1.6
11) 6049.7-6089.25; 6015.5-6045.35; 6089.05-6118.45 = 0.4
